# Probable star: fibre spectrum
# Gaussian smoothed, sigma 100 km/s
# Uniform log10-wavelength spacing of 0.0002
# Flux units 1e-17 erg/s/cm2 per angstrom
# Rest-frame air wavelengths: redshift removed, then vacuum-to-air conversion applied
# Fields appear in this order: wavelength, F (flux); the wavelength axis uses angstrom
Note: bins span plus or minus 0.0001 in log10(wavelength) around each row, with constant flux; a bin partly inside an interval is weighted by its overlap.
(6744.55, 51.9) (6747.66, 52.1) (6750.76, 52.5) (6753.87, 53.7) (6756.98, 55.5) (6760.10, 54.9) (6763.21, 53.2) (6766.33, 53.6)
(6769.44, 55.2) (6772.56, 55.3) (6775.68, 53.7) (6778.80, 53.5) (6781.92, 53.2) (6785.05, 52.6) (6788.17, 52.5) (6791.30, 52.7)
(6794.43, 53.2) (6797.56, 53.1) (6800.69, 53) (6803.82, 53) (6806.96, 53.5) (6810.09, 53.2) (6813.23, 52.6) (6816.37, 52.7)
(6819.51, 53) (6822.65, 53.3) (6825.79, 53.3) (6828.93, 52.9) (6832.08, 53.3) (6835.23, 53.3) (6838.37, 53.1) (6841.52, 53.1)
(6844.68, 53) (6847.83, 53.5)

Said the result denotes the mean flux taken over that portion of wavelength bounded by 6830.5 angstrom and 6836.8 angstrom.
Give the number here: 53.3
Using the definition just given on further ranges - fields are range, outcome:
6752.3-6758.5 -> 54.6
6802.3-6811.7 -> 53.2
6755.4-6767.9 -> 54.3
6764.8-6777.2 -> 54.5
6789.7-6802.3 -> 53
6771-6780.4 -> 54.2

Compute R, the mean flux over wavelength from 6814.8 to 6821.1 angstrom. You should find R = 52.9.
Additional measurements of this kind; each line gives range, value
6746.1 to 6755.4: 52.8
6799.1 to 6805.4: 53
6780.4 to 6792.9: 52.7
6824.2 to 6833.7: 53.2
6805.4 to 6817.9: 53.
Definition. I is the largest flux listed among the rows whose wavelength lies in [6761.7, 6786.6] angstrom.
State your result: 55.3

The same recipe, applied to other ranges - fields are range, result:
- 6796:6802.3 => 53.1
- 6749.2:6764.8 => 55.5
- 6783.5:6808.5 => 53.5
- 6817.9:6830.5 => 53.3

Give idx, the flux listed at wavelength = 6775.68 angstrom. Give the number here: 53.7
